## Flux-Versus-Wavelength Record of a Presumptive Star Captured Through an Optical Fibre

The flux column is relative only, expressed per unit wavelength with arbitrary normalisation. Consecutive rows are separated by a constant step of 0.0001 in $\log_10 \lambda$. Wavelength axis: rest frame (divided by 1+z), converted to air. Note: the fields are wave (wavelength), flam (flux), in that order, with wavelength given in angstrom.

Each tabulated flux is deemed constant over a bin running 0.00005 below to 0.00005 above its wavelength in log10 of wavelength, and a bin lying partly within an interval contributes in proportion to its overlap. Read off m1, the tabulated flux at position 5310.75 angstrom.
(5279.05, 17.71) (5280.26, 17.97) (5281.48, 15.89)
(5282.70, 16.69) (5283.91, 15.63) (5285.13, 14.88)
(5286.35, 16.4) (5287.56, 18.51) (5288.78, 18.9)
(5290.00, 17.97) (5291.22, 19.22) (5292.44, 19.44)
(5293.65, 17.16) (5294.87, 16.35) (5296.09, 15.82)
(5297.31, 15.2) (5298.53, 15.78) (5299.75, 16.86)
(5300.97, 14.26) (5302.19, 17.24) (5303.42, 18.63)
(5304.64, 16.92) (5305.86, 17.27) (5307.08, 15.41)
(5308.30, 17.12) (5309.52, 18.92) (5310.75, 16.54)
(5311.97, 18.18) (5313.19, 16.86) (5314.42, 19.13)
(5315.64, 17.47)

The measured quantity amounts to 16.54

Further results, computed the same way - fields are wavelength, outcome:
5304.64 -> 16.92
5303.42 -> 18.63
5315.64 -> 17.47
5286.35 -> 16.4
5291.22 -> 19.22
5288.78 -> 18.9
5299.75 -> 16.86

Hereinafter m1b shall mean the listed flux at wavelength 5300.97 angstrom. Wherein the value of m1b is 14.26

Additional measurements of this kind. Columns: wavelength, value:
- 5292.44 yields 19.44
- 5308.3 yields 17.12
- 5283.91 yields 15.63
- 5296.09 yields 15.82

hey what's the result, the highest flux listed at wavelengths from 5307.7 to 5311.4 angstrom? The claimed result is 18.92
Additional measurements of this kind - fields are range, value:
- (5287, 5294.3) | 19.44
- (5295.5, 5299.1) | 15.82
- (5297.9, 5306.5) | 18.63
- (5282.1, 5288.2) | 18.51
